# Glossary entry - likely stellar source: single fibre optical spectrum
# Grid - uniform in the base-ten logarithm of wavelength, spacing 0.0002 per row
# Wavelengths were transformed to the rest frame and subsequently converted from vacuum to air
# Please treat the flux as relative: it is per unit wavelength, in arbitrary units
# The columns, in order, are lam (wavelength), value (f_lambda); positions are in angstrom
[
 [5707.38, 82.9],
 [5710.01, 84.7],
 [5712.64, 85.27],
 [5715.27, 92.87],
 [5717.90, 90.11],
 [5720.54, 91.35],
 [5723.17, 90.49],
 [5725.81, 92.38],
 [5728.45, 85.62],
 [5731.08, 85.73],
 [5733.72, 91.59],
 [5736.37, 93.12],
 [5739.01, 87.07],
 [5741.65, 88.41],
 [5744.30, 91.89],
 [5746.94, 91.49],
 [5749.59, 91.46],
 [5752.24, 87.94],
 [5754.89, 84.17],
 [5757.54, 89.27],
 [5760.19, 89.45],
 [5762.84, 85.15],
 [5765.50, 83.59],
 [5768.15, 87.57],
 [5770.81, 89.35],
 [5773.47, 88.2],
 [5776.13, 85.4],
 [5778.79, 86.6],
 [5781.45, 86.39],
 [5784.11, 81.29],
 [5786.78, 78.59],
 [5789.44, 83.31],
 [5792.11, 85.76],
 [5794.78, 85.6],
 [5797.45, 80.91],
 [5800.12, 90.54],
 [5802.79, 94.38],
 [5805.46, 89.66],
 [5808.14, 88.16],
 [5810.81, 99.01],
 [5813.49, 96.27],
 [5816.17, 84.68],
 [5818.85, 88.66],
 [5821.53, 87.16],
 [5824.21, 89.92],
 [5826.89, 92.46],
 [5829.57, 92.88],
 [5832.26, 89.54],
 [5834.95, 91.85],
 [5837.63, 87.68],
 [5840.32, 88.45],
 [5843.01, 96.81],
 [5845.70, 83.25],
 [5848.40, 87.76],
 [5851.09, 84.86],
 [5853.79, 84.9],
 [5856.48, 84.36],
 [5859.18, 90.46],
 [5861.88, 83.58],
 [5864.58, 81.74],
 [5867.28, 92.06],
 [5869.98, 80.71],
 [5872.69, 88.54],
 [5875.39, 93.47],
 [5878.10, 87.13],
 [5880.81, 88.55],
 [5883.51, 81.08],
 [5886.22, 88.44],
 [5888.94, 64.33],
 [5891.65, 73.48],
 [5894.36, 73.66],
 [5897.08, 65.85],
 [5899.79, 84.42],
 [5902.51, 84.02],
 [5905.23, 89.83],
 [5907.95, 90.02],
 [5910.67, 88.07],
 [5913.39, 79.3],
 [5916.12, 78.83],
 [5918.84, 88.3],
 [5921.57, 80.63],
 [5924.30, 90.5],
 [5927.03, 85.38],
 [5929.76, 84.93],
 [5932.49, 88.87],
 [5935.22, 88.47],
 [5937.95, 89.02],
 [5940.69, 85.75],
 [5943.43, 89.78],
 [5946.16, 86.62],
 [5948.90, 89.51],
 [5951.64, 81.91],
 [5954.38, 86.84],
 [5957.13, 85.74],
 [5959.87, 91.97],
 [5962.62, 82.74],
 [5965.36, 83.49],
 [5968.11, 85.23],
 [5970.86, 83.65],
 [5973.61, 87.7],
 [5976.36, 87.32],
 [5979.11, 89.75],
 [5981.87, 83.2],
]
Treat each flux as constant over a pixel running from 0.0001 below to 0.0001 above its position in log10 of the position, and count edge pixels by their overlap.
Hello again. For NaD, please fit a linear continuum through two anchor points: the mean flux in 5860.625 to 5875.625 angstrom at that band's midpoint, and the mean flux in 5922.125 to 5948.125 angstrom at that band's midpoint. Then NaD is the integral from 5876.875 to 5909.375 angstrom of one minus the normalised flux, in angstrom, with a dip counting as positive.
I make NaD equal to 2.2 angstrom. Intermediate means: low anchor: 86.2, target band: 80.9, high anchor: 87.5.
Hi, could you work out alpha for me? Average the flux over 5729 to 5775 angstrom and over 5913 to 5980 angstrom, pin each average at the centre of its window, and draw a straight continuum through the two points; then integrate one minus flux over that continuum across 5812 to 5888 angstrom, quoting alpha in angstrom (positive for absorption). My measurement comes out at -0.6 angstrom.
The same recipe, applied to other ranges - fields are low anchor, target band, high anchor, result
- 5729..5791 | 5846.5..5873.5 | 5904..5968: 0.3 angstrom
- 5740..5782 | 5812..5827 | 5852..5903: -0.8 angstrom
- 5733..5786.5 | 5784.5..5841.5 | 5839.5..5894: -1.6 angstrom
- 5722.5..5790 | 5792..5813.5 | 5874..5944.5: -0.9 angstrom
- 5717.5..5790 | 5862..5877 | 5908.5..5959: 0.0 angstrom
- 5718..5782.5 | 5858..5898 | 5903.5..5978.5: 2.2 angstrom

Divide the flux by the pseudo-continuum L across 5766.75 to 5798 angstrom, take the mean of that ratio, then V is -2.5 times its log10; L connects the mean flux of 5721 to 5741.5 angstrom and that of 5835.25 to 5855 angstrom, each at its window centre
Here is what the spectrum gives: 0.05 mag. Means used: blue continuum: 89.5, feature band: 85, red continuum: 87.9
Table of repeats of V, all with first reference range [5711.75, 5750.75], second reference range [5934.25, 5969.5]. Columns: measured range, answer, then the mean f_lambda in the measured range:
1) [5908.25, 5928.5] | 0.03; 84.7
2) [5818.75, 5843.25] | -0.02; 90.4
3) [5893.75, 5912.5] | 0.06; 82.6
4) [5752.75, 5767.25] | 0.04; 86.5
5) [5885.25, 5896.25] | 0.18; 74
